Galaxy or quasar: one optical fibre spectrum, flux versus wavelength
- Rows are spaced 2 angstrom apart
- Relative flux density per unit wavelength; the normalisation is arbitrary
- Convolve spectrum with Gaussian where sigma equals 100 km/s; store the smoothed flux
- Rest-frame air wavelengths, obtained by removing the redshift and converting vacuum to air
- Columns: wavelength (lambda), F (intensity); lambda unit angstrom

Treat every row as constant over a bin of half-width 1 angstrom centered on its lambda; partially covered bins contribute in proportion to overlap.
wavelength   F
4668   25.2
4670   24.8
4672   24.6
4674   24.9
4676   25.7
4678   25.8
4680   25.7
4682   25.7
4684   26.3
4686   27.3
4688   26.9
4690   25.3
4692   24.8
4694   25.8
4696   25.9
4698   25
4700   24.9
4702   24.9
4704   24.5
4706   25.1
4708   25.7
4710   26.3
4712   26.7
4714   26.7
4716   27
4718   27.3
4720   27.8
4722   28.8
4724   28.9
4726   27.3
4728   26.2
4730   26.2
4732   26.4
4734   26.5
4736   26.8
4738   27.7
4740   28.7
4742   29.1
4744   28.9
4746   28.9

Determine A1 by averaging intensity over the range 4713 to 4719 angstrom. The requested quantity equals 27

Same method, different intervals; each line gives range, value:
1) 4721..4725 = 28.9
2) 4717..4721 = 27.6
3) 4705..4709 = 25.4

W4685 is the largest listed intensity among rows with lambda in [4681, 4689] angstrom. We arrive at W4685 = 27.3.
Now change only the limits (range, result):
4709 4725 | 28.9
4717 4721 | 27.8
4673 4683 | 25.8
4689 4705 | 25.9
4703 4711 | 26.3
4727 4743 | 29.1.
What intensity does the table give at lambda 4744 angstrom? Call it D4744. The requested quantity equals 28.9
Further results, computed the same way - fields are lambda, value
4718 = 27.3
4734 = 26.5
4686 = 27.3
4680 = 25.7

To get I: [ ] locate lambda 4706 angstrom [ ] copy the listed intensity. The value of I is 25.1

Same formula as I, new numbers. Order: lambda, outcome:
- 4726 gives 27.3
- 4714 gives 26.7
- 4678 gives 25.8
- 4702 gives 24.9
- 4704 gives 24.5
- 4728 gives 26.2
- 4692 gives 24.8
